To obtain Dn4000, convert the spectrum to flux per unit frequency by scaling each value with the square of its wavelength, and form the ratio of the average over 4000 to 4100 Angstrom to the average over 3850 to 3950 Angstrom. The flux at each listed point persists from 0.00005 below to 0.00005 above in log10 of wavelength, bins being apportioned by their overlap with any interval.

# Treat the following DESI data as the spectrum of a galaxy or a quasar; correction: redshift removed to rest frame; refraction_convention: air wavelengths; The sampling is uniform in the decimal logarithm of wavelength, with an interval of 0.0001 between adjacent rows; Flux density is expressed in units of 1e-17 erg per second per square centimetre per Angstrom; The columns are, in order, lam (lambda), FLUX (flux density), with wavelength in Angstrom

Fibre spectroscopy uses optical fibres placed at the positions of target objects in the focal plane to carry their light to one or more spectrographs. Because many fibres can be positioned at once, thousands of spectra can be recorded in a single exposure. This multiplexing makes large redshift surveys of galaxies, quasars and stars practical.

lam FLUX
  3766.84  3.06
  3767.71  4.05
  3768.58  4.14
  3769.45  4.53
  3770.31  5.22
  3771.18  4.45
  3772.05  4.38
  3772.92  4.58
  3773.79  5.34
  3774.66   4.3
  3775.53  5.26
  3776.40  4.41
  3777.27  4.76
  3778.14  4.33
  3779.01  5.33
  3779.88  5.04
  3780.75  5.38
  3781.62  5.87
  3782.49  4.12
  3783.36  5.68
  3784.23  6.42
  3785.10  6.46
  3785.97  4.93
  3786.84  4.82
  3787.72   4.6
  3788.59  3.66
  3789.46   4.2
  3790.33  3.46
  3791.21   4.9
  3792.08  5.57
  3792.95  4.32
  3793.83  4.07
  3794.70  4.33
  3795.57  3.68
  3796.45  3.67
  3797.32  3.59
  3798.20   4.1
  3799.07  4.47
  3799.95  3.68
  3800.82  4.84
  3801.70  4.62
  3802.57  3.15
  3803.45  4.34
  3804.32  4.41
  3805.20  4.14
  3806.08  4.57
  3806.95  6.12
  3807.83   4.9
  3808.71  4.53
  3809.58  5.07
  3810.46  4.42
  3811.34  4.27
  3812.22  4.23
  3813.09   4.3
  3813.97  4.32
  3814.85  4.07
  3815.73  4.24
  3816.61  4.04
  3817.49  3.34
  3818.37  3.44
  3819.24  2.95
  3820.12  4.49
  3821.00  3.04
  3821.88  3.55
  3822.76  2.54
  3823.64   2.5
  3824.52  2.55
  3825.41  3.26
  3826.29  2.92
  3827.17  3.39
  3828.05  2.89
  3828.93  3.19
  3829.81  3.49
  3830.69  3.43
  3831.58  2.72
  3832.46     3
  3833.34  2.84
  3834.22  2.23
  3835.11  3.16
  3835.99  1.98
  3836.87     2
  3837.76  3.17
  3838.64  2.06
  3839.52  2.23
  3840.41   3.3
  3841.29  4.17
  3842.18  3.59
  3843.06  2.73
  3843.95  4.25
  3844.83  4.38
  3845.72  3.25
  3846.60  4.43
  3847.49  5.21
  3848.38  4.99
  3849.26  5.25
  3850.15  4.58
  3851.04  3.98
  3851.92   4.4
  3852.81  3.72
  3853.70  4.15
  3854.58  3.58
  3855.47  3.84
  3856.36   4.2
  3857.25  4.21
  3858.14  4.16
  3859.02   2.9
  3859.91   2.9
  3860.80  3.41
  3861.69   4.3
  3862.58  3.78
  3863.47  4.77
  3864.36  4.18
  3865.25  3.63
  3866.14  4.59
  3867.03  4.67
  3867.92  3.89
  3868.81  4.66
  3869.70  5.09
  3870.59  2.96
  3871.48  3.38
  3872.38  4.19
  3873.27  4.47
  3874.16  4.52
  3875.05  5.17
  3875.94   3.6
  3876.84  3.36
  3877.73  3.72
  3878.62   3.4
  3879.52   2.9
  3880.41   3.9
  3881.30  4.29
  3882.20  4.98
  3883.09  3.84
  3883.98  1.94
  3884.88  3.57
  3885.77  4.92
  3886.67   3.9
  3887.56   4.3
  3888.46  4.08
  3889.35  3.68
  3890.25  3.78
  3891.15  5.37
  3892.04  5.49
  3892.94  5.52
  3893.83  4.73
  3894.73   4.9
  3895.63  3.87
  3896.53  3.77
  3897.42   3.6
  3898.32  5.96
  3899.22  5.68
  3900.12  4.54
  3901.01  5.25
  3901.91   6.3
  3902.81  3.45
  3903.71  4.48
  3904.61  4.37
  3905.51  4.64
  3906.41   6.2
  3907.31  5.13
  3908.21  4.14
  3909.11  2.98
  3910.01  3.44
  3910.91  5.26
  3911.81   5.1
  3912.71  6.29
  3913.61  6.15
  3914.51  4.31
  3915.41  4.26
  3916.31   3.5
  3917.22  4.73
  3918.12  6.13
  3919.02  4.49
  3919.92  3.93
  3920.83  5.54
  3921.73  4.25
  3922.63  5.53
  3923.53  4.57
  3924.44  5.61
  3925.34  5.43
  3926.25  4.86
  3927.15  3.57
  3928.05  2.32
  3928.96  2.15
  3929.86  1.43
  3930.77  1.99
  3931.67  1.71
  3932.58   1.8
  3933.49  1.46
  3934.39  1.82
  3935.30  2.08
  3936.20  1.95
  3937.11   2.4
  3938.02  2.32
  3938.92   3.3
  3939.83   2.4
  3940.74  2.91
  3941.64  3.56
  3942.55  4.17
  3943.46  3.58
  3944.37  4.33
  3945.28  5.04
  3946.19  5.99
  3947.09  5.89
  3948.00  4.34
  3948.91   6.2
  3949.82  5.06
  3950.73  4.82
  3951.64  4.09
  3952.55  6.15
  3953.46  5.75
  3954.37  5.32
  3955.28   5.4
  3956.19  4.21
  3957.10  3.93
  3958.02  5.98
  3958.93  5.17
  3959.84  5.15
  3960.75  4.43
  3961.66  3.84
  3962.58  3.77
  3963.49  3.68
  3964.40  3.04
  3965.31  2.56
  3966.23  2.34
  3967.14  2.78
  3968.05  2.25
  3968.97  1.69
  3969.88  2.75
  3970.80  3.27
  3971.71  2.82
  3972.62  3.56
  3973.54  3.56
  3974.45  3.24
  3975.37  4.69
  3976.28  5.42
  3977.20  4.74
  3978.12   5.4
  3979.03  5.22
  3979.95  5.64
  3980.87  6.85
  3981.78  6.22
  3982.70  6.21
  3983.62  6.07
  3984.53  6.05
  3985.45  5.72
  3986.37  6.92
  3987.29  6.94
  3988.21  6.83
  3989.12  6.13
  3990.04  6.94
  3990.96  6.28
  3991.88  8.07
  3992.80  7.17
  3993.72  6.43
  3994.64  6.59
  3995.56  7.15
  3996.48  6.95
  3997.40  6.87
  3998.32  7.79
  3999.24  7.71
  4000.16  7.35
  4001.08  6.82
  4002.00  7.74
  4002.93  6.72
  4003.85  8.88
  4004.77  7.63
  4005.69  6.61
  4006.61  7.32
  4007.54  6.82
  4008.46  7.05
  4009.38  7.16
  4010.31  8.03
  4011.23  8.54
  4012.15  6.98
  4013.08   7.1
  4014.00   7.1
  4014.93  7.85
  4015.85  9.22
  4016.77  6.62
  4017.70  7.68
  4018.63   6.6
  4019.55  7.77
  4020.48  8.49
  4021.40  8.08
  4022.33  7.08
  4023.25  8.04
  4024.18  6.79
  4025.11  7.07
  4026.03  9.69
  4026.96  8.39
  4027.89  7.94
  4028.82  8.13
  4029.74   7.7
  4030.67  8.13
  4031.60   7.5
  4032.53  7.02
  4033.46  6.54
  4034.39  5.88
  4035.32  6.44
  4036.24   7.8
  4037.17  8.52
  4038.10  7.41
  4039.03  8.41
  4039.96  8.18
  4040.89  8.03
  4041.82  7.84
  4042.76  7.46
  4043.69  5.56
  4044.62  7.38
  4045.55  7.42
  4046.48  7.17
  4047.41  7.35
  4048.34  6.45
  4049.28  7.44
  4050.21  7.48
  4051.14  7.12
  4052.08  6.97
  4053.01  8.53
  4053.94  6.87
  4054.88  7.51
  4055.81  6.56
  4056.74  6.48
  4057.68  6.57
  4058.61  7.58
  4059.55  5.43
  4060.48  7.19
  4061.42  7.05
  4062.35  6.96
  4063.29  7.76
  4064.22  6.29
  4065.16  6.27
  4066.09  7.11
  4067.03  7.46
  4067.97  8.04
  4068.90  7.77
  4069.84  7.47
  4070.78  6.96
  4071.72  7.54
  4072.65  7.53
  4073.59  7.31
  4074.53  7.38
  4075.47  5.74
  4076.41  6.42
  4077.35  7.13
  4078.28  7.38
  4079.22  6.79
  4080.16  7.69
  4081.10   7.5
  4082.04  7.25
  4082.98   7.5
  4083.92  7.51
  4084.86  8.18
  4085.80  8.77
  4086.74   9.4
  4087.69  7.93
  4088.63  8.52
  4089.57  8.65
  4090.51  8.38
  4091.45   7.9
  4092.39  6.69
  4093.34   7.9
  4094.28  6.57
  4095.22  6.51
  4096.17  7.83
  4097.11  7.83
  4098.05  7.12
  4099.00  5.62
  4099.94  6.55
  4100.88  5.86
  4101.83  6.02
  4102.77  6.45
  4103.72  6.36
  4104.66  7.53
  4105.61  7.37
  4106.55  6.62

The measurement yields 1.95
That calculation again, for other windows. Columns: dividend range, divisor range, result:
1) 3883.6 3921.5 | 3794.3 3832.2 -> 1.26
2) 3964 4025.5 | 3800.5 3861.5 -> 1.82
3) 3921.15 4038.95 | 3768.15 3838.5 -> 1.50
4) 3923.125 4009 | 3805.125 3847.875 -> 1.47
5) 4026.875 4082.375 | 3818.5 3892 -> 2.16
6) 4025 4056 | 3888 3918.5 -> 1.69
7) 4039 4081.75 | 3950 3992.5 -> 1.55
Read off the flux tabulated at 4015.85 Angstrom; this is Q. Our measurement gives 9.22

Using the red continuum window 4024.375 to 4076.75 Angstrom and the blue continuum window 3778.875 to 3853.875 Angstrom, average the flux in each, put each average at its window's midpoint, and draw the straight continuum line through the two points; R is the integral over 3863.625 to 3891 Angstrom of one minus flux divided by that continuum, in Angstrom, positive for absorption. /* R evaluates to 4.70 Angstrom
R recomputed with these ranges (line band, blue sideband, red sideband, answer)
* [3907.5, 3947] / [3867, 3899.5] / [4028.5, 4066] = 9.2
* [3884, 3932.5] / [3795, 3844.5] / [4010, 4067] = 6.8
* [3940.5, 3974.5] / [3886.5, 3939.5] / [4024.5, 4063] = 6.8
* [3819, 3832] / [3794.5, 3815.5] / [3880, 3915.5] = 3.7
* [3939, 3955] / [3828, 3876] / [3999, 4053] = 3.2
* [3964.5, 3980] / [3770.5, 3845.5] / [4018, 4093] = 6.7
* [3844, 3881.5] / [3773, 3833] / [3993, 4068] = 7.1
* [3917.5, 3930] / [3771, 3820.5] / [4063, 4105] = 3.0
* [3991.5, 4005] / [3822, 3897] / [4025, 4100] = -2.3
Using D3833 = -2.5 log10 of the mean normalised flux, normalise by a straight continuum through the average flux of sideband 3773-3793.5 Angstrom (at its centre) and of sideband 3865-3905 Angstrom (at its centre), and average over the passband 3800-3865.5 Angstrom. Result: 0.22 mag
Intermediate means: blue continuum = 4.91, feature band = 3.75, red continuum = 4.29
